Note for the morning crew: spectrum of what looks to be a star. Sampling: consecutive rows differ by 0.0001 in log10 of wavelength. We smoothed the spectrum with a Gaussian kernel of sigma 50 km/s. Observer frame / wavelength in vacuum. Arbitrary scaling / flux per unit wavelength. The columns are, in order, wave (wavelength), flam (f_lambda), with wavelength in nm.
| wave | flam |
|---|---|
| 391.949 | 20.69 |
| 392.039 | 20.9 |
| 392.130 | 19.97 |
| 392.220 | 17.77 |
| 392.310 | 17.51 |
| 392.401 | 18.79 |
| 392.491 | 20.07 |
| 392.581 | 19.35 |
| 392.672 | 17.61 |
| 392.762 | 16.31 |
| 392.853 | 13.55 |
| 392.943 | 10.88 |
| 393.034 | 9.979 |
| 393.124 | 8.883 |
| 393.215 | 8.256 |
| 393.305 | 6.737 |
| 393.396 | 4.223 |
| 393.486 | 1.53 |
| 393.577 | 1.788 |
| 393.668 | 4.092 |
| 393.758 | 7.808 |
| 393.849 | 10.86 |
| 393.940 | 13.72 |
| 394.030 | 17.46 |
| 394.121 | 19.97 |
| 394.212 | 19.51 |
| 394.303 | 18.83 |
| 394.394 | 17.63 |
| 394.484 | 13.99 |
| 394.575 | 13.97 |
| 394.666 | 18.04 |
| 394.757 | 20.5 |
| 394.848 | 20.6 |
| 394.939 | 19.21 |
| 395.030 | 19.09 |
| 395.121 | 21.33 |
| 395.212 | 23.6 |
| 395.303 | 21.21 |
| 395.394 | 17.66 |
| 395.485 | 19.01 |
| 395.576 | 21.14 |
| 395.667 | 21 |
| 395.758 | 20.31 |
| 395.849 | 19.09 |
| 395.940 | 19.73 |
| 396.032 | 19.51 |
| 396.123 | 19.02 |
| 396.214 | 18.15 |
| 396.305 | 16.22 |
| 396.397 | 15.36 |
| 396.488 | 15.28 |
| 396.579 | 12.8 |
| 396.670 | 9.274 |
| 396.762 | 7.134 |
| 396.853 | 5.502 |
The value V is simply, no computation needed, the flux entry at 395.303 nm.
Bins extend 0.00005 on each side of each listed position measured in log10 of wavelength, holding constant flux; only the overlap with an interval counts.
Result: 21.21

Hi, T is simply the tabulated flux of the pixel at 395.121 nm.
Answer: 21.33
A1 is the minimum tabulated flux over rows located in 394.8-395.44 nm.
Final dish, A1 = 17.66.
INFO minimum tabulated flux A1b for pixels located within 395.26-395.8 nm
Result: 17.66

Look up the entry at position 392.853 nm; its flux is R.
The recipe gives 13.55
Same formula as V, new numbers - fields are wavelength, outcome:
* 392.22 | 17.77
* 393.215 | 8.256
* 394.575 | 13.97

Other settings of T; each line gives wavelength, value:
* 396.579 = 12.8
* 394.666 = 18.04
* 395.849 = 19.09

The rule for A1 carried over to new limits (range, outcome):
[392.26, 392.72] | 17.51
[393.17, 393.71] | 1.53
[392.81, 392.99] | 10.88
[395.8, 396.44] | 15.36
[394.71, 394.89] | 20.5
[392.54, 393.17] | 8.883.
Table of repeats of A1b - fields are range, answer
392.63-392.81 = 16.31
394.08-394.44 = 17.63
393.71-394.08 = 7.808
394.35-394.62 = 13.97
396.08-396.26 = 18.15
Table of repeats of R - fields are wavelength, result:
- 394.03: 17.46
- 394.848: 20.6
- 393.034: 9.979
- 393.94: 13.72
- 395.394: 17.66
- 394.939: 19.21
